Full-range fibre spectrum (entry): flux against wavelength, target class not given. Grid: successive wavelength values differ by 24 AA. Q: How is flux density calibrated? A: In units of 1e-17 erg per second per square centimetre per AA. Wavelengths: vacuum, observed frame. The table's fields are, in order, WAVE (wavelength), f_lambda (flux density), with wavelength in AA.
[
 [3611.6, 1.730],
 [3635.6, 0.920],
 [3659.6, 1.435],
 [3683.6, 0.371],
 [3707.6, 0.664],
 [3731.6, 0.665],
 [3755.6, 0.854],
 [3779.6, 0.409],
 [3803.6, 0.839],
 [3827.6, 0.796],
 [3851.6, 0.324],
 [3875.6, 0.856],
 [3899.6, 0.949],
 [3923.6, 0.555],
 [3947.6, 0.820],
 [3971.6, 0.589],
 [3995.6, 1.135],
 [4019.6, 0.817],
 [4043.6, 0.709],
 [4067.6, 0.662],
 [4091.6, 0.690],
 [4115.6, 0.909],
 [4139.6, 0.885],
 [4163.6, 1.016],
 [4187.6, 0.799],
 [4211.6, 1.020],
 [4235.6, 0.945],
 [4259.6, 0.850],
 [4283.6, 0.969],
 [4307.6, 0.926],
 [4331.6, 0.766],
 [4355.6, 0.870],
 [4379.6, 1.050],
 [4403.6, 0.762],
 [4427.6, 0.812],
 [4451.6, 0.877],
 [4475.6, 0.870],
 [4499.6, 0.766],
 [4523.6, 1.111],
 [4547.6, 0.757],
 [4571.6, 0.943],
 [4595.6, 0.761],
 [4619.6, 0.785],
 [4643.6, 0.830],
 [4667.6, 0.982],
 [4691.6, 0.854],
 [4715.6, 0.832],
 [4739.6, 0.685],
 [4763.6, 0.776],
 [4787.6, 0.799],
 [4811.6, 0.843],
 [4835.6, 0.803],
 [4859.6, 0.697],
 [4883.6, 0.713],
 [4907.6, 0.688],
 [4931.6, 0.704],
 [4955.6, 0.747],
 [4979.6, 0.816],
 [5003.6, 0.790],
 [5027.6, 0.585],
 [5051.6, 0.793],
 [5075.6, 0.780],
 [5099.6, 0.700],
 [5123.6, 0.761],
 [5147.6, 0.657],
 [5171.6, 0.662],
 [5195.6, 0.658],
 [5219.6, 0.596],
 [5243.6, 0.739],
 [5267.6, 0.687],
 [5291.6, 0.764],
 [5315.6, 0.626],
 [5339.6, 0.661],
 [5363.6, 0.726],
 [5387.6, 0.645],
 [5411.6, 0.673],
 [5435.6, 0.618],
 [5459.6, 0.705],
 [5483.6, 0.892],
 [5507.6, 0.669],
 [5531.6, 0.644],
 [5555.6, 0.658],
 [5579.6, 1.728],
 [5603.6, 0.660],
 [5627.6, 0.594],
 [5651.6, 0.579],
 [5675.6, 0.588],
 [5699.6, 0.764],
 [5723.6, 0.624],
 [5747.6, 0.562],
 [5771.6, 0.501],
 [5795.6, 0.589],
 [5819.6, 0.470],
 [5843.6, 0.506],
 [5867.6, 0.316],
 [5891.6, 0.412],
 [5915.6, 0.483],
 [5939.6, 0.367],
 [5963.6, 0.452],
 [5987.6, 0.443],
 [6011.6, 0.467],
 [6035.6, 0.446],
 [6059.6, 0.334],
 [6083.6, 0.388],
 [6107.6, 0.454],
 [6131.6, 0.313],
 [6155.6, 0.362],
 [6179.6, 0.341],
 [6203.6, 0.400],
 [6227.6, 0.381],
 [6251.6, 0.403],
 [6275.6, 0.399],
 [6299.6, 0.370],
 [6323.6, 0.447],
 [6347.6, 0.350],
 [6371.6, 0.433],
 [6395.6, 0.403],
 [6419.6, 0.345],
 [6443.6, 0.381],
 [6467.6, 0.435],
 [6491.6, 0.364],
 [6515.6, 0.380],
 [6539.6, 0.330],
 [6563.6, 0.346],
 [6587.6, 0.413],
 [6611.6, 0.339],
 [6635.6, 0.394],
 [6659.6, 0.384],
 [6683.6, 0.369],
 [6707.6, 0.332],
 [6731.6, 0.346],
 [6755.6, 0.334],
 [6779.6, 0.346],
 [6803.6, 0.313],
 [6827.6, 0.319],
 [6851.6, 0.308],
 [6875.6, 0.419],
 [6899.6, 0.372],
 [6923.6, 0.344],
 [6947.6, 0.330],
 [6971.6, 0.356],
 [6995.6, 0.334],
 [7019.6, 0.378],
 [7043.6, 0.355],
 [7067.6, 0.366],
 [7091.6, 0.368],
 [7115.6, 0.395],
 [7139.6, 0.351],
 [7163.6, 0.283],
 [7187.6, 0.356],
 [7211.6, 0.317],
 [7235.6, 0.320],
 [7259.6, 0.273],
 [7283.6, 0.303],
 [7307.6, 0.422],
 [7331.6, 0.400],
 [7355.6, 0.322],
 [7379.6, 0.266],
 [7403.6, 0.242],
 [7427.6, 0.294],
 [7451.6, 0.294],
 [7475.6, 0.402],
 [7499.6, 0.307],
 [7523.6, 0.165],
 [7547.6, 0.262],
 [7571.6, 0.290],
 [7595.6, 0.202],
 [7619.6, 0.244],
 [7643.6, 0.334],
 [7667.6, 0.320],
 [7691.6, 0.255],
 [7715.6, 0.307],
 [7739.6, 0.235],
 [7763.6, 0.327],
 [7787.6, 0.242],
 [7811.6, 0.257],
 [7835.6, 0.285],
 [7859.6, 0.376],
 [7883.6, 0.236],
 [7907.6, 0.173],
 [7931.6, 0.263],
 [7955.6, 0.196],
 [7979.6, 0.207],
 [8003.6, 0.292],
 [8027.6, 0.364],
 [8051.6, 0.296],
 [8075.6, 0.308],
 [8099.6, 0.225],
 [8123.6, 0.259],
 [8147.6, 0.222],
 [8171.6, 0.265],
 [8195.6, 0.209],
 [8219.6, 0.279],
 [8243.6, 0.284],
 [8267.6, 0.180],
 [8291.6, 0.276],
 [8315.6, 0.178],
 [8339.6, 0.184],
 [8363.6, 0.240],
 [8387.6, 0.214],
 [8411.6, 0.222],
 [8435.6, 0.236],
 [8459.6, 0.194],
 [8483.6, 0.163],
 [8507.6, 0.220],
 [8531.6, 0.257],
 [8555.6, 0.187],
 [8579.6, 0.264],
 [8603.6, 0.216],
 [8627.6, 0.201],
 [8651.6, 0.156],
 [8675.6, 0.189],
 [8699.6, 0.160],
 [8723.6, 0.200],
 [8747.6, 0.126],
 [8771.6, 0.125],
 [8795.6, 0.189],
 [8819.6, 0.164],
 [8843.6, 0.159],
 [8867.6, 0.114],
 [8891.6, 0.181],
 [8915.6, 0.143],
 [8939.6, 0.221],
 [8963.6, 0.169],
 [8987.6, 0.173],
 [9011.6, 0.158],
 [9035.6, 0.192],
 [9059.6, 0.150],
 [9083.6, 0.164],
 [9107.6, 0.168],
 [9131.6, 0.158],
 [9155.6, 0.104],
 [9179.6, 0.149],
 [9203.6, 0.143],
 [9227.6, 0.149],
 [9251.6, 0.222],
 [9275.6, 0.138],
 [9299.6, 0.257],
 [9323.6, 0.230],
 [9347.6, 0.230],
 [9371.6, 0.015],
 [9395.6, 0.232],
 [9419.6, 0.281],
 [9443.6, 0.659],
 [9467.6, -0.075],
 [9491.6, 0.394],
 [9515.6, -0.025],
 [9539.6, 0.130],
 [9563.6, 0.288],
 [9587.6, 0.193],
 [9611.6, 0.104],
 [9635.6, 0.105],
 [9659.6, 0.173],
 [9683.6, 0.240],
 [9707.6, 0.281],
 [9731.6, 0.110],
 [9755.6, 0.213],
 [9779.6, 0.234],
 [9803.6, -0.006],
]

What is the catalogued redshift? 1.51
